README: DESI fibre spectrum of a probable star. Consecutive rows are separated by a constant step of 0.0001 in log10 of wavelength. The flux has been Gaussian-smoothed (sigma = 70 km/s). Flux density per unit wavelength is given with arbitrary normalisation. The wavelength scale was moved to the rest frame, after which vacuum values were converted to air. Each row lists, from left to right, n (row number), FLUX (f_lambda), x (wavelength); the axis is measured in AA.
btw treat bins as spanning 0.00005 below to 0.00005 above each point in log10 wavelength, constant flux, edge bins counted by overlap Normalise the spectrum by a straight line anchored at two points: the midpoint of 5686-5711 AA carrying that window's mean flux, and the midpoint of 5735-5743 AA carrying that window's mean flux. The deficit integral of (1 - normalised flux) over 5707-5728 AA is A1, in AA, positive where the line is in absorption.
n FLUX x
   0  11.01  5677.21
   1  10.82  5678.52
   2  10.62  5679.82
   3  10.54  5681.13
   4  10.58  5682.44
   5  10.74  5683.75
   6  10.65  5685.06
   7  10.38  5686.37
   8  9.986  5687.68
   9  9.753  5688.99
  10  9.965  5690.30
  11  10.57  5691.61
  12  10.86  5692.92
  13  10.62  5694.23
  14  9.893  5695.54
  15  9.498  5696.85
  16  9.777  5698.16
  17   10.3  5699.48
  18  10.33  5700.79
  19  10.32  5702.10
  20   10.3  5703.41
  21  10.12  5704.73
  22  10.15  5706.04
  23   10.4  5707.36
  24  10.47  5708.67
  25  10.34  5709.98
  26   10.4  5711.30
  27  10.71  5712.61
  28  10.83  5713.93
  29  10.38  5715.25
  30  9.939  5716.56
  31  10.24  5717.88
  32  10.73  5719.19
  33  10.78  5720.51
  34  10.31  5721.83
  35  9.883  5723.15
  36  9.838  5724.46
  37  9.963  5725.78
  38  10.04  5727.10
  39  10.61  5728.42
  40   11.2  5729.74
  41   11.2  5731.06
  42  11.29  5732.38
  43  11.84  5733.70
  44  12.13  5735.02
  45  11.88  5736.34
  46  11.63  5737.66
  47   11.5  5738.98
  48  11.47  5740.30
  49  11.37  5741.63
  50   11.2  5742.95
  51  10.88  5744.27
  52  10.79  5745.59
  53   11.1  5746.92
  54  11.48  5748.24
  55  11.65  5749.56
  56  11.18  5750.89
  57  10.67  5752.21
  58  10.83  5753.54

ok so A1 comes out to 1.00 AA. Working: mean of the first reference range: 10.2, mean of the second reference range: 11.6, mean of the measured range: 10.3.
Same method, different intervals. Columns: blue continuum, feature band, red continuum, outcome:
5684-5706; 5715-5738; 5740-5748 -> 0.09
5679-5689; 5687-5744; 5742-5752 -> 1.23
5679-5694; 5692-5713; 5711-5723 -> 0.33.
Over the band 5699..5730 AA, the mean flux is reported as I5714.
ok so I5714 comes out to 10.3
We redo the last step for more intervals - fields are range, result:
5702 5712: 10.3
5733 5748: 11.4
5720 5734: 10.6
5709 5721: 10.5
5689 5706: 10.2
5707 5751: 10.9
